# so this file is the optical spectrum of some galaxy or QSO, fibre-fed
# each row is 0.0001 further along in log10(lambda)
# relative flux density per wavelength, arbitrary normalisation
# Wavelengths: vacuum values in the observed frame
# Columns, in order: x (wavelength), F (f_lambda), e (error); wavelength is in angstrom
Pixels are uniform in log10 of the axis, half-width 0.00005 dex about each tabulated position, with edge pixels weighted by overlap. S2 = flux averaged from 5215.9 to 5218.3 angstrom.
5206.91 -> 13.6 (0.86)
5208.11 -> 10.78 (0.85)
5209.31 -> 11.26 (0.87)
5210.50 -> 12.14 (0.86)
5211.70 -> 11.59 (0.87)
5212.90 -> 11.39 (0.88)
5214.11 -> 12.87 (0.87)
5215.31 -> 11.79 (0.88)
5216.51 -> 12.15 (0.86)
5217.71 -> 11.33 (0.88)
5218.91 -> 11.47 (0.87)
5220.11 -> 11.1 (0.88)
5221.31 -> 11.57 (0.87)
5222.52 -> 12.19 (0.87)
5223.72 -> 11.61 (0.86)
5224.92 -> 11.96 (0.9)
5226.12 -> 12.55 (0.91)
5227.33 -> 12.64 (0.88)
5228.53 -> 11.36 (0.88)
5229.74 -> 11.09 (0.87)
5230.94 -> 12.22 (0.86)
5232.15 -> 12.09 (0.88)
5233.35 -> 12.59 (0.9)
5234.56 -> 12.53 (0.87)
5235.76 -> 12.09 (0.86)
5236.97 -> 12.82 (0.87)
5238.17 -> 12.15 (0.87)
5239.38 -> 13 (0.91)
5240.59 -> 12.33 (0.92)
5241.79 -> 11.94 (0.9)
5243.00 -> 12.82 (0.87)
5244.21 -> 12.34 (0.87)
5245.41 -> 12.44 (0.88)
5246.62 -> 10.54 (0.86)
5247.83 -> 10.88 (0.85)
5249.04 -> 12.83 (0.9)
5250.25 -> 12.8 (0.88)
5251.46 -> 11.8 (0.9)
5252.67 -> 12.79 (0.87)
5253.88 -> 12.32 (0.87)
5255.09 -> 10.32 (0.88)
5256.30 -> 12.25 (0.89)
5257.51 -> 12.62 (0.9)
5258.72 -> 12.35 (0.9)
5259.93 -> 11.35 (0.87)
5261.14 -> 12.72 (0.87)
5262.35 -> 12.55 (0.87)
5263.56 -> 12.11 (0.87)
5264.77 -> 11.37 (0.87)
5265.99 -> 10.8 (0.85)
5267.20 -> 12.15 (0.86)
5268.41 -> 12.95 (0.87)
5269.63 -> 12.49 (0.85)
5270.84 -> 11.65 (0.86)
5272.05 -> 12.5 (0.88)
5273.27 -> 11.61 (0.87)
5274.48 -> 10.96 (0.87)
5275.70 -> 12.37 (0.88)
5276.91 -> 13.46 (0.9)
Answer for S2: 11.8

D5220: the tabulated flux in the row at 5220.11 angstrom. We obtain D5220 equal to 11.1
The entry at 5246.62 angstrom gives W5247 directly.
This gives 10.54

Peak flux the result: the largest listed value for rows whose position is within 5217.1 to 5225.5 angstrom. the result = 12.19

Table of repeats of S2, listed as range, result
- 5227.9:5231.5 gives 11.6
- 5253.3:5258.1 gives 11.9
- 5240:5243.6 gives 12.4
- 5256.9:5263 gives 12.3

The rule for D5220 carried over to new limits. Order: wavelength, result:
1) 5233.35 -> 12.59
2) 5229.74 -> 11.09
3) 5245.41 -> 12.44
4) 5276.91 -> 13.46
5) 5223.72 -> 11.61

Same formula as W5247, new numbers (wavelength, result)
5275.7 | 12.37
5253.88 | 12.32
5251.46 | 11.8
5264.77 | 11.37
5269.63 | 12.49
